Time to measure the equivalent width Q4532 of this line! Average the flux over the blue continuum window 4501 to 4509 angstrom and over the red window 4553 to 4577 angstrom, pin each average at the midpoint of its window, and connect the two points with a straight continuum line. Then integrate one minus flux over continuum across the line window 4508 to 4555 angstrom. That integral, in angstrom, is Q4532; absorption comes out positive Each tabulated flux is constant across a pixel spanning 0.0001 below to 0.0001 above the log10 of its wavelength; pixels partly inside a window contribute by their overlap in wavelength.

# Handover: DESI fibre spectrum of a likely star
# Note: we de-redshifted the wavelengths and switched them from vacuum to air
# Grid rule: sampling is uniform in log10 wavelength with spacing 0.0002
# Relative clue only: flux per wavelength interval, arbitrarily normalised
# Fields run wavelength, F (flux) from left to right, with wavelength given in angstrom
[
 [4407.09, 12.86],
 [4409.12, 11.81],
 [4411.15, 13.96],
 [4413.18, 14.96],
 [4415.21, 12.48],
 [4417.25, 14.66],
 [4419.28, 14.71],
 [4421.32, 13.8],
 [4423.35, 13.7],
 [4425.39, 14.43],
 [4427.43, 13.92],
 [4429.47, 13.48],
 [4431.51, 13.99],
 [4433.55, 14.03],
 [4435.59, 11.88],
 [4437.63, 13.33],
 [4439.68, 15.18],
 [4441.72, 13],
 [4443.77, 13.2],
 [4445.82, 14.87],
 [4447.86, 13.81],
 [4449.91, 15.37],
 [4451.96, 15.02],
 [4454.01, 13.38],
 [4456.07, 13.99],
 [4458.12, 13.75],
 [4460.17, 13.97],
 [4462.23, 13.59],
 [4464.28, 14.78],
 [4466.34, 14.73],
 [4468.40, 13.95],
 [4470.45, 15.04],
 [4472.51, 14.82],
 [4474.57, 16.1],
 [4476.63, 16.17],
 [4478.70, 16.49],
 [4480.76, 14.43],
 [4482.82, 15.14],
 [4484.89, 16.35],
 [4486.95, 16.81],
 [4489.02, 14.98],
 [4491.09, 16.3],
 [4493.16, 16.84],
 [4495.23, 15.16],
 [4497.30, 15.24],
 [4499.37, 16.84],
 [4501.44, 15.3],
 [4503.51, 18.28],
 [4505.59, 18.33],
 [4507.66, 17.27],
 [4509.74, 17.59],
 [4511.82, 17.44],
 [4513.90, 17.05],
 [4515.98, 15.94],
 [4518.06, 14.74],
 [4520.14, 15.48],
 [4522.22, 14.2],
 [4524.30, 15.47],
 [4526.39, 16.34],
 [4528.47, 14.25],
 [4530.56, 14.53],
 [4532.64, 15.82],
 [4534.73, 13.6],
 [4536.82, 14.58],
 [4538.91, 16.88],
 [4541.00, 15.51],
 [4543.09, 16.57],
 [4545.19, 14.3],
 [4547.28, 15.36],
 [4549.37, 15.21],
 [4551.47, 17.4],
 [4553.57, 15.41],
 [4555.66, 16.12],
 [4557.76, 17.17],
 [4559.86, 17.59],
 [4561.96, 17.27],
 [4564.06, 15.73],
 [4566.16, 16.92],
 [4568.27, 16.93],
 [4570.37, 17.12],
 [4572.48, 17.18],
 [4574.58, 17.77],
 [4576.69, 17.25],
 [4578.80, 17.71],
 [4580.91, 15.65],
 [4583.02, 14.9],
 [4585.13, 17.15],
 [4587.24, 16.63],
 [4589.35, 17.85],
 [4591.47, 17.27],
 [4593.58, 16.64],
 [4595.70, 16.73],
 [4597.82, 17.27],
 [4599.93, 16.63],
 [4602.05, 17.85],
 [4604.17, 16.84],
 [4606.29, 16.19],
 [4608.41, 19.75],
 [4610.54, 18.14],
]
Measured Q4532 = 4.3 angstrom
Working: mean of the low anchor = 17.5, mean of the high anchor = 16.9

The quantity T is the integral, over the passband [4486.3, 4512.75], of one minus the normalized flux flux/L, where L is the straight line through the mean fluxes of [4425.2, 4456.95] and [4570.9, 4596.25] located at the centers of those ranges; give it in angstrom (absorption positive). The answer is -2.6 angstrom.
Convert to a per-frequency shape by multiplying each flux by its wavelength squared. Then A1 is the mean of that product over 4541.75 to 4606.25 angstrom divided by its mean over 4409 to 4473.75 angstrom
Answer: 1.3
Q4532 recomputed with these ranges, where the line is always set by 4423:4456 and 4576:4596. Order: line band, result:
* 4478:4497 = -1.21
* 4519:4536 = 0.73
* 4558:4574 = -0.60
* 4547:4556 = 0.09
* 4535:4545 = 0.19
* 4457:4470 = 0.20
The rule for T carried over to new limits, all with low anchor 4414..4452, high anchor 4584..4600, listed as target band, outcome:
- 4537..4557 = 0.41 angstrom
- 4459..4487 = -0.75 angstrom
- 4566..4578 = -0.42 angstrom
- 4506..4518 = -1.14 angstrom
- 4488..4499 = -0.48 angstrom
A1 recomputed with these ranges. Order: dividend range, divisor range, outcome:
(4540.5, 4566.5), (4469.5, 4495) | 1.06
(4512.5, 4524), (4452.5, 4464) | 1.15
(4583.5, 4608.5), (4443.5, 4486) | 1.23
